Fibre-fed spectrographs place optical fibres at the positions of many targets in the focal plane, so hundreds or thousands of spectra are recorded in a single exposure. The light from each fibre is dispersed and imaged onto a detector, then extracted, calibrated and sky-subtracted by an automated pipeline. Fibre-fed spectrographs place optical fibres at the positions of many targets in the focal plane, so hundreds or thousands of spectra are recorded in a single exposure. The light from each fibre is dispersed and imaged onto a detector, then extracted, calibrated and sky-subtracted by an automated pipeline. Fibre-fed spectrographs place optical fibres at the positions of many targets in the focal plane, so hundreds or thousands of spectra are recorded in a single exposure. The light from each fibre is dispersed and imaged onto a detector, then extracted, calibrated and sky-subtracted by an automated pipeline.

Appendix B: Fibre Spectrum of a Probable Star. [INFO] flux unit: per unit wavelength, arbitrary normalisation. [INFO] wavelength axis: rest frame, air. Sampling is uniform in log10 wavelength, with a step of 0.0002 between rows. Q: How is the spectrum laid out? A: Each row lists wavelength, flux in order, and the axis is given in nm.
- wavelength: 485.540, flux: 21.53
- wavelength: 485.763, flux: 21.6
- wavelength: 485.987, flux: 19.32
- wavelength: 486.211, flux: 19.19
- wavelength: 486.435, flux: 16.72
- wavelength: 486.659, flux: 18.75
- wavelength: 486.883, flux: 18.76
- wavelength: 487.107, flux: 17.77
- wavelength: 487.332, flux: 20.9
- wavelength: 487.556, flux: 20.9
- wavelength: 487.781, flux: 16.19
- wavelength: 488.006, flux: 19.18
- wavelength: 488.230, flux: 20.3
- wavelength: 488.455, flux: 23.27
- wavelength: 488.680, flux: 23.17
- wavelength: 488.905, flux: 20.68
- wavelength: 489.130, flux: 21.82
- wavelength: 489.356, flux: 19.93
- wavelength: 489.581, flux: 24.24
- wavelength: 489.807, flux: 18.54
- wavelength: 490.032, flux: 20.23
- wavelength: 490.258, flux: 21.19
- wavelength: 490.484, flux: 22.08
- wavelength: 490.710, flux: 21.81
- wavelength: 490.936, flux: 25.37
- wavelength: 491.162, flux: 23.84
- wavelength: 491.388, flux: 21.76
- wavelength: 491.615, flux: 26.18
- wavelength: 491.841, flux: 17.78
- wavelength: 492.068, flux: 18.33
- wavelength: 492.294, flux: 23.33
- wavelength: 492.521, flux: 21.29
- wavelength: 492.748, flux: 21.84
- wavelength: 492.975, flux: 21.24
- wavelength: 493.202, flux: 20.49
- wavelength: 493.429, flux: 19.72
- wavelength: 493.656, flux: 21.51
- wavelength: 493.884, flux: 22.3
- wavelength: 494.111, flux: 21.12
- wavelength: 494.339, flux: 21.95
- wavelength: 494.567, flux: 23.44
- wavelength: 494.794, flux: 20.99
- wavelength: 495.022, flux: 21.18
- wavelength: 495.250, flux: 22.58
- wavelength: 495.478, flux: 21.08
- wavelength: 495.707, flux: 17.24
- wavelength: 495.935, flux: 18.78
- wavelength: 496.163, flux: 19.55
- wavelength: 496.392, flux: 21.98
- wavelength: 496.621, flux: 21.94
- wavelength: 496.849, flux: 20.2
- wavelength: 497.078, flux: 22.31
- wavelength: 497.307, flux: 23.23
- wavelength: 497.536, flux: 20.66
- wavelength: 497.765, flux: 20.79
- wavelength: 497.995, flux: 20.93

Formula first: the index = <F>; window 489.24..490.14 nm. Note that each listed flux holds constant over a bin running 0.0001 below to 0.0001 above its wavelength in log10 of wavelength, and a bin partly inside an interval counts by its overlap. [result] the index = 20.7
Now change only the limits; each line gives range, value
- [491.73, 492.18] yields 18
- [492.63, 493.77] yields 21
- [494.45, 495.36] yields 22.1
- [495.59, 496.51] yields 19.4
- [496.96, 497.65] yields 22.1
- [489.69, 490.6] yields 20.5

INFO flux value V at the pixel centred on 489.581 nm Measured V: 24.24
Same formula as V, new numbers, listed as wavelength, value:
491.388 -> 21.76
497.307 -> 23.23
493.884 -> 22.3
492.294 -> 23.33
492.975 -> 21.24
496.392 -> 21.98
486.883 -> 18.76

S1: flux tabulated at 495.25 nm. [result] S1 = 22.58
